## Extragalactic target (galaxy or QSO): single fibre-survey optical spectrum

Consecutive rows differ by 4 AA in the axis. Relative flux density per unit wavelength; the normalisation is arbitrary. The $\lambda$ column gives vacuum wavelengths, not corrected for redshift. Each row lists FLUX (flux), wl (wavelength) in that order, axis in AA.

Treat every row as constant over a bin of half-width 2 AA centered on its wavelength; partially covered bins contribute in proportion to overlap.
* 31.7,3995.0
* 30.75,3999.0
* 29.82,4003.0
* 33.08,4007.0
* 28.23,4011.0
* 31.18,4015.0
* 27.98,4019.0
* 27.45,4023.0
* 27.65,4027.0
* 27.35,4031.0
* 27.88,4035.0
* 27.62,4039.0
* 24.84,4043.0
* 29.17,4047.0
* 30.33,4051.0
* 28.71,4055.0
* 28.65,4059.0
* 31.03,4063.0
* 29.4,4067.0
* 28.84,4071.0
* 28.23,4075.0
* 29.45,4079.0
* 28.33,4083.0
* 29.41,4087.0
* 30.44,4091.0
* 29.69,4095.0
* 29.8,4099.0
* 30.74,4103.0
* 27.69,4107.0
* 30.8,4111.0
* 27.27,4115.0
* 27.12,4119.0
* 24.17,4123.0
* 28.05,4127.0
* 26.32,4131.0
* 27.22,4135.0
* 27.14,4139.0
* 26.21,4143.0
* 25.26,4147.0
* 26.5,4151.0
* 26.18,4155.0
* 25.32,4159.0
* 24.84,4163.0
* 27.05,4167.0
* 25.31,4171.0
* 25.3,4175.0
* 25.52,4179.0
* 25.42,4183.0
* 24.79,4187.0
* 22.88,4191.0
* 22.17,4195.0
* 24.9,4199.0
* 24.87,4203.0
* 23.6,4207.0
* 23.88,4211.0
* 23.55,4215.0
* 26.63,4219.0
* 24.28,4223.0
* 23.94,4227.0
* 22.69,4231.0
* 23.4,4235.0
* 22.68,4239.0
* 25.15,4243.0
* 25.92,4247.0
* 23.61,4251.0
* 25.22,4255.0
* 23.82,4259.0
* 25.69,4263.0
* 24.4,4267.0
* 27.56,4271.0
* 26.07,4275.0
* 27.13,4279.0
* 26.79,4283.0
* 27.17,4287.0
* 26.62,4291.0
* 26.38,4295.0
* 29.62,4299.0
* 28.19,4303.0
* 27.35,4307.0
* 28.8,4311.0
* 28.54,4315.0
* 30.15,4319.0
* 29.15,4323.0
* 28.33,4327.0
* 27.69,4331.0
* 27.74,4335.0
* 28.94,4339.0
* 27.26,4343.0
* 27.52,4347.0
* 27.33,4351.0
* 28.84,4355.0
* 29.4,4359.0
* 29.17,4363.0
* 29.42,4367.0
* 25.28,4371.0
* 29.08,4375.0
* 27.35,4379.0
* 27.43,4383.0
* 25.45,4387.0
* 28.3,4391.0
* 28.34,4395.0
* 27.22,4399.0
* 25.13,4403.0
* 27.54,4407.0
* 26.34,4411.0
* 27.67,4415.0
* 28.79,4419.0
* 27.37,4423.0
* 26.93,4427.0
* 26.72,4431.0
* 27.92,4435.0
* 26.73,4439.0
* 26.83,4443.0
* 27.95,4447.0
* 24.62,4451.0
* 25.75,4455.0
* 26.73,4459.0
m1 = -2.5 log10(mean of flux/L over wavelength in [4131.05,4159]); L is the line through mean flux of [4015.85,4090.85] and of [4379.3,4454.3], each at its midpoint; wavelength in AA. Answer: 0.073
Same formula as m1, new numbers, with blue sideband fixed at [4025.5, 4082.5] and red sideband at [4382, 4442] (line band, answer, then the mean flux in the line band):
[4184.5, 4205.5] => 0.17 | 24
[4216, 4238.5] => 0.16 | 24.1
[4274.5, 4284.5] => 0.04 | 26.7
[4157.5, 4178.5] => 0.10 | 25.6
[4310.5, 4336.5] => -0.04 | 28.6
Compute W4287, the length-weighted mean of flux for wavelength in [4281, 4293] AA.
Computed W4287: 26.9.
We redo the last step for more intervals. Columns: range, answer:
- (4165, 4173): 26.2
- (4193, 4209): 23.9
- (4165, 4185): 25.7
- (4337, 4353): 27.8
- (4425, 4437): 27.2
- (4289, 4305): 27.7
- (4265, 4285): 26.4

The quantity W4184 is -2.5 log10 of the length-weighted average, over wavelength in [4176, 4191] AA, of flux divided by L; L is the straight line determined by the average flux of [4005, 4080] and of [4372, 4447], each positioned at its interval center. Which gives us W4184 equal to 0.13 mag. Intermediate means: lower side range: 28.8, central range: 24.9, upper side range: 27.3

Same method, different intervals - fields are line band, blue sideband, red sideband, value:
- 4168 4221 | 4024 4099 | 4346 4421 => 0.153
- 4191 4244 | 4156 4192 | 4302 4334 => 0.100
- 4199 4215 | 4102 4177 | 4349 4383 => 0.127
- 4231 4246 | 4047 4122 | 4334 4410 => 0.193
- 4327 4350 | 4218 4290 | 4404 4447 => -0.067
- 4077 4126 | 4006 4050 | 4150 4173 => -0.069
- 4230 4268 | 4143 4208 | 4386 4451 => 0.061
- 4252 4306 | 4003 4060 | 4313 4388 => 0.071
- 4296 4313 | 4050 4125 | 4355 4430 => -0.015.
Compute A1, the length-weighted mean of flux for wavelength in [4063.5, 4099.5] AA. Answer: 29.3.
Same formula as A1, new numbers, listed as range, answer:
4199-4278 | 24.6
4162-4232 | 24.6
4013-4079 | 28.5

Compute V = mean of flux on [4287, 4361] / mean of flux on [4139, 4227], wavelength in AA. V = 1.1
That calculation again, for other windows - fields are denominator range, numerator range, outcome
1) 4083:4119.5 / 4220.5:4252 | 0.82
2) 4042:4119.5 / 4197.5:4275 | 0.84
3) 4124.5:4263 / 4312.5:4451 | 1.11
